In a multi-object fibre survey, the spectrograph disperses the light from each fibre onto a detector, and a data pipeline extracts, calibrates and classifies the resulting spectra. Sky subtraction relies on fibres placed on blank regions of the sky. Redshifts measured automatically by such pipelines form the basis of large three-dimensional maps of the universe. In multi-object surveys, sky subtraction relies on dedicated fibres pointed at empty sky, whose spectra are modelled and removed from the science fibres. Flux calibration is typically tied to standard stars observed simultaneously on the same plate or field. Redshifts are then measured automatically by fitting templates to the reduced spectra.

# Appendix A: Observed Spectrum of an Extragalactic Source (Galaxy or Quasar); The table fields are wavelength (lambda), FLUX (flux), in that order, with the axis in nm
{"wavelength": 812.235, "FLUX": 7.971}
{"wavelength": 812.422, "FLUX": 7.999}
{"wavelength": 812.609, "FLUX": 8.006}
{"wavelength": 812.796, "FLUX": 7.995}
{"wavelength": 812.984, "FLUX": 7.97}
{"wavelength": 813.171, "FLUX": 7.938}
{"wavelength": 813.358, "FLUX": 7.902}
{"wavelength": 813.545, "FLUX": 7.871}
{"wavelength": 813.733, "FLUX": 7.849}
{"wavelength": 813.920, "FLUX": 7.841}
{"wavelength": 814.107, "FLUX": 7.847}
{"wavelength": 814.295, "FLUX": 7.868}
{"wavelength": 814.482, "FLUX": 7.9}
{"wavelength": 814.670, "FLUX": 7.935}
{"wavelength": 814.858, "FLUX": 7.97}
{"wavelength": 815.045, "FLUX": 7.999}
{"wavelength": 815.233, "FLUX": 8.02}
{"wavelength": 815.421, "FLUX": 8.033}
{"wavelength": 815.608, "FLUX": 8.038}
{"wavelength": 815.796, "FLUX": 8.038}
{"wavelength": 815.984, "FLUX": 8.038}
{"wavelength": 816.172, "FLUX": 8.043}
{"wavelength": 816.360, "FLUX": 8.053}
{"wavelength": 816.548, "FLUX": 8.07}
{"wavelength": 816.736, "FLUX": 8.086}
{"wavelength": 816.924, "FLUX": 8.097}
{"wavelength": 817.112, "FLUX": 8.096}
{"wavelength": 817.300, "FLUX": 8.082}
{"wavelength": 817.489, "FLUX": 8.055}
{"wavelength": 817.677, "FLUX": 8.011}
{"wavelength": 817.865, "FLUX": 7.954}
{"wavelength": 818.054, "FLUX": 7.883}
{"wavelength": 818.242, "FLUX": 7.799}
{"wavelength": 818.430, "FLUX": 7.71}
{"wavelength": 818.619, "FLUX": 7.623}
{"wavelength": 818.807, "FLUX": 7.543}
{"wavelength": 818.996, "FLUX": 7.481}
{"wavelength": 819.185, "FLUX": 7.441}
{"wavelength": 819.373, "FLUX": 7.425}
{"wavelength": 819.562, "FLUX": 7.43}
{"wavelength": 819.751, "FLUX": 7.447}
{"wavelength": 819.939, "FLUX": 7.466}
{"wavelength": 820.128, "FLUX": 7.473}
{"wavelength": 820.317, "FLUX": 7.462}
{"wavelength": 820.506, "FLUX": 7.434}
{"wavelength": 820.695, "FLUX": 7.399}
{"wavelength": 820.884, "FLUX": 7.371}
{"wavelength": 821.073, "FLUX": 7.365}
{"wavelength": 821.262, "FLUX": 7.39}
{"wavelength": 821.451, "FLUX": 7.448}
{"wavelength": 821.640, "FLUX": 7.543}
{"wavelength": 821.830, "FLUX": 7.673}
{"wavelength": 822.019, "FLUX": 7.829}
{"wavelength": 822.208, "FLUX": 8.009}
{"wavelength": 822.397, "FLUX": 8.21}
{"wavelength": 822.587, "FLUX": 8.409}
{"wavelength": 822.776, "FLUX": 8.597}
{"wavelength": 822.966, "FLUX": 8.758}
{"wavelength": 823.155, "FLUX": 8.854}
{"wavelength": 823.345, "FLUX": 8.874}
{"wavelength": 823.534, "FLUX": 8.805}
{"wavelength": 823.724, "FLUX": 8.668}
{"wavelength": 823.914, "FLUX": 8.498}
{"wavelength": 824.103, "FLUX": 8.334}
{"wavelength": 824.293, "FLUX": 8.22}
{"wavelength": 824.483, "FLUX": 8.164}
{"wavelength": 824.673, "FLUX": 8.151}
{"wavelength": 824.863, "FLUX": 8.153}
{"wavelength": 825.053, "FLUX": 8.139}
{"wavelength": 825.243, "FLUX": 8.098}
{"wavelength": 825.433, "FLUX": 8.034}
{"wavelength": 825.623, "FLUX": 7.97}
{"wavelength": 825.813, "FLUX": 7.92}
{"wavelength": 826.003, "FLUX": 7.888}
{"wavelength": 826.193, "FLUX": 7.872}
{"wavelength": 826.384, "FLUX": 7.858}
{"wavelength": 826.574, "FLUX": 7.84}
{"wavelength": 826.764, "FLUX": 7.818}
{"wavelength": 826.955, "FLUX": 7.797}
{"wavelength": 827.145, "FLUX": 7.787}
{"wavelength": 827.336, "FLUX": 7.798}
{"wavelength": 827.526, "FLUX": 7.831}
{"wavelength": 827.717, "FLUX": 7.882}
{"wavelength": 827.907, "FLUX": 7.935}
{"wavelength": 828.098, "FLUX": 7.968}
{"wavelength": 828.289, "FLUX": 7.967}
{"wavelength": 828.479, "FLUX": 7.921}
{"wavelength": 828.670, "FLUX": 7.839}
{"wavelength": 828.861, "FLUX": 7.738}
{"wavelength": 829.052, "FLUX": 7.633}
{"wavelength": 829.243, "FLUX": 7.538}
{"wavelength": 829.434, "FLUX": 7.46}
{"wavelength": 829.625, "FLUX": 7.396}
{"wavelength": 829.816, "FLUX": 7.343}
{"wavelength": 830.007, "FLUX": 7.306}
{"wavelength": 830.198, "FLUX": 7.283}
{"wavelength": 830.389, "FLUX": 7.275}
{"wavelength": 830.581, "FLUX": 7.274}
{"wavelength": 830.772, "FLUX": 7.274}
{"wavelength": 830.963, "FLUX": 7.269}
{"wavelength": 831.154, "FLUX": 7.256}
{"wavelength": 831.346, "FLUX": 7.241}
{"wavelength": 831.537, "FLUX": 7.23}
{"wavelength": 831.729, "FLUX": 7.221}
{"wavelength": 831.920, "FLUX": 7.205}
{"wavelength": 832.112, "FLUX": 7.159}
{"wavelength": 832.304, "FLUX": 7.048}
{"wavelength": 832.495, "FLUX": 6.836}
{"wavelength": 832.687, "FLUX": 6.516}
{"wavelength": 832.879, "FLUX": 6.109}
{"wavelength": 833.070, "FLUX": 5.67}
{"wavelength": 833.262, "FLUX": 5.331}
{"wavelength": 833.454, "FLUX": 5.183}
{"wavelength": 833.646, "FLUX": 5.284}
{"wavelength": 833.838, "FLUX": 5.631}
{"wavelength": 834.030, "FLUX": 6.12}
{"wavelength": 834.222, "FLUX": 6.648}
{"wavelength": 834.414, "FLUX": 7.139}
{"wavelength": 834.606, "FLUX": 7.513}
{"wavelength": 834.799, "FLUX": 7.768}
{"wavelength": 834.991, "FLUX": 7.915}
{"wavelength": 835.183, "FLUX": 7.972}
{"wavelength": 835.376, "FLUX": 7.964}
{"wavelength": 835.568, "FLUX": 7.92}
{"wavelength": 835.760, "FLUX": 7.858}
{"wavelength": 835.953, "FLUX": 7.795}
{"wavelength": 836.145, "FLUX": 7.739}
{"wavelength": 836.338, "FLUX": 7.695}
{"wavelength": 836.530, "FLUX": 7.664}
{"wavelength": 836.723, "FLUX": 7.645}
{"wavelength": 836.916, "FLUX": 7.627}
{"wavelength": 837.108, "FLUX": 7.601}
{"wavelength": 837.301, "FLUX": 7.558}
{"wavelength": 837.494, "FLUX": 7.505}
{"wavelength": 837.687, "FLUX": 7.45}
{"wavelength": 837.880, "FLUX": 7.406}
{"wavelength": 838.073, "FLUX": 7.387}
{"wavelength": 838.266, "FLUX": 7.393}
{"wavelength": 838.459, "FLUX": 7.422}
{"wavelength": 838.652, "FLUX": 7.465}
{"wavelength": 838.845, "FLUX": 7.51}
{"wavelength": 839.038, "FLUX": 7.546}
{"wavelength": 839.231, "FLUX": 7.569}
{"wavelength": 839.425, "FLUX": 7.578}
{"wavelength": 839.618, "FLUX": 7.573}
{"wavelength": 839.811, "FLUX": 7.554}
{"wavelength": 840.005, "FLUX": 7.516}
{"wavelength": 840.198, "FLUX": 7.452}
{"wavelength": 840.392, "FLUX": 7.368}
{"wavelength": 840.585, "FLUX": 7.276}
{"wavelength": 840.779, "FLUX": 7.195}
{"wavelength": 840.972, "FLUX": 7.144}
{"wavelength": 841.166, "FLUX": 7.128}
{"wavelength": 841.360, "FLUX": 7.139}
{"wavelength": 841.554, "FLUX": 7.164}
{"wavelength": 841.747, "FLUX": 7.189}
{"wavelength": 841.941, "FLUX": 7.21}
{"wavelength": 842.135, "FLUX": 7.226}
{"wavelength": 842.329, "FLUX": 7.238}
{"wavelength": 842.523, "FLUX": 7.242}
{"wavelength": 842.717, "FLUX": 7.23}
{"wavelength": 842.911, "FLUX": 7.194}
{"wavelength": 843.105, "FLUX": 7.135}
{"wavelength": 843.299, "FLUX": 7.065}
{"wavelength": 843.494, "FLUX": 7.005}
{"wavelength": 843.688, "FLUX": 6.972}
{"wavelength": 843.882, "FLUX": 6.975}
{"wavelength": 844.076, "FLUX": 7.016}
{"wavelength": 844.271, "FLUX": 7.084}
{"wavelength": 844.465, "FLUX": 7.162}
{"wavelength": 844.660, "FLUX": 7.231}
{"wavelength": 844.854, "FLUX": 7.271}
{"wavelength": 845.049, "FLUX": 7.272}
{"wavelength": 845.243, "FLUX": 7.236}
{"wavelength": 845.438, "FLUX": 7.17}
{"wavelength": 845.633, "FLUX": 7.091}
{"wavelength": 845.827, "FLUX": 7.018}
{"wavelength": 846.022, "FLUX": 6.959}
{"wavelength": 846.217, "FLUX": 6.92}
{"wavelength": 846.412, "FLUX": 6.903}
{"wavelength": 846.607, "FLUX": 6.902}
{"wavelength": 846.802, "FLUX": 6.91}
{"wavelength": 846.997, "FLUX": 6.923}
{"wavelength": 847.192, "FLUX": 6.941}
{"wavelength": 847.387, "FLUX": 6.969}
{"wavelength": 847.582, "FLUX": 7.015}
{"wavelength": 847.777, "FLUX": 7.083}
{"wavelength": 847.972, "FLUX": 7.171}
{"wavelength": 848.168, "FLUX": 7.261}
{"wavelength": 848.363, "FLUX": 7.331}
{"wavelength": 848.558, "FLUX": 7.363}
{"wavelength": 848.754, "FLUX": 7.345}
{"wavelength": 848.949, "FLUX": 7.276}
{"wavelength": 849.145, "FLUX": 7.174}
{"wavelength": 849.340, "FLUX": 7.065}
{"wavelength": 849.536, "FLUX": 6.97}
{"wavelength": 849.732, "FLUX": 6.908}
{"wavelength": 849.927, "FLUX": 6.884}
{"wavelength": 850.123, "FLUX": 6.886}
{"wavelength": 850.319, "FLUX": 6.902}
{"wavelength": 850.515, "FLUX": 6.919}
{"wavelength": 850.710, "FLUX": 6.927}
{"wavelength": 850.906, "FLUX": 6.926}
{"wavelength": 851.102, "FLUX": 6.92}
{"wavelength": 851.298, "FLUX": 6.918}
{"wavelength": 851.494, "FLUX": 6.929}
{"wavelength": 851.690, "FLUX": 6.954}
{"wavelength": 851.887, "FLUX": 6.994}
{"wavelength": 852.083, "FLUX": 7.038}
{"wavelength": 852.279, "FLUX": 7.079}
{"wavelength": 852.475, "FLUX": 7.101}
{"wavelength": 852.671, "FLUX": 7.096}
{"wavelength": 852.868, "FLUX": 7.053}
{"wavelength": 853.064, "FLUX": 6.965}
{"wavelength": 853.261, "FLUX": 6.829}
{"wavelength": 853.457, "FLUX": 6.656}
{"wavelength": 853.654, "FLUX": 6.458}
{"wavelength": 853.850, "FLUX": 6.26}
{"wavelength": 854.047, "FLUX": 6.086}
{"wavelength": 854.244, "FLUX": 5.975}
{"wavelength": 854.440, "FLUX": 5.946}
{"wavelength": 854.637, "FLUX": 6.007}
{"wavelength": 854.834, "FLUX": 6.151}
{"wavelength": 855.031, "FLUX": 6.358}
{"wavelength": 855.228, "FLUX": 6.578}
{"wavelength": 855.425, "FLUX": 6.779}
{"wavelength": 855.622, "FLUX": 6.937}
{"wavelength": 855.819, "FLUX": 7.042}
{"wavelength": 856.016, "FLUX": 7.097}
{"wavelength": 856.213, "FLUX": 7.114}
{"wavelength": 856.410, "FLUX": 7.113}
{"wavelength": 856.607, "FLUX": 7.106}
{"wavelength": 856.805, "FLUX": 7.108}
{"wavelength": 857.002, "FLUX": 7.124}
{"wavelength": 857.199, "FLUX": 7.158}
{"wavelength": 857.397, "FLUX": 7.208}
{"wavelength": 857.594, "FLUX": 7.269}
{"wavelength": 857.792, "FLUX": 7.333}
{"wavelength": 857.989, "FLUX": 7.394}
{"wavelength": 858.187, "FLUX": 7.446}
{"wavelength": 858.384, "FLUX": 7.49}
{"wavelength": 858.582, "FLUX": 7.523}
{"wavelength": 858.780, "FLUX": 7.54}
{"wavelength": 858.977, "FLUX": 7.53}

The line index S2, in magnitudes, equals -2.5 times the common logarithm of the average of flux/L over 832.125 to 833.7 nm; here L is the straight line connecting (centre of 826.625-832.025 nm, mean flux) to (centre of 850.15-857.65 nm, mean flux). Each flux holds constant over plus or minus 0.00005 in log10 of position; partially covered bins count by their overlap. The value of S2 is 0.22 mag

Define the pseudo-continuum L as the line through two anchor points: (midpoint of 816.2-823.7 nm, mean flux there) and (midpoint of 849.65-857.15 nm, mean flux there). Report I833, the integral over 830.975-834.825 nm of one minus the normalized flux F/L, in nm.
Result 0.44 nm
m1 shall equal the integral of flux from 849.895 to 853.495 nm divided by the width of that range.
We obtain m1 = 6.95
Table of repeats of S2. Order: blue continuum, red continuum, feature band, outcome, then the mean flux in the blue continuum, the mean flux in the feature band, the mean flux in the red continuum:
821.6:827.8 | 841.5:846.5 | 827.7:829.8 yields 0.03 mag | 8.13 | 7.73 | 7.12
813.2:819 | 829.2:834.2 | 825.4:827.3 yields -0.10 mag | 7.93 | 7.87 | 6.78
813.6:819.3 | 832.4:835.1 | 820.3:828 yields -0.11 mag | 7.91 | 8.01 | 6.41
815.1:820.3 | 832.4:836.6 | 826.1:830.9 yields -0.06 mag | 7.83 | 7.66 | 6.92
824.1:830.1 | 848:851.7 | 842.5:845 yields 0.02 mag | 7.85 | 7.12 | 7.05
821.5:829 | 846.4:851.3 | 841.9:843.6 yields 0.02 mag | 8.09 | 7.17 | 7.04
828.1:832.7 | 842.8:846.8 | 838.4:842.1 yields -0.03 mag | 7.37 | 7.37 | 7.08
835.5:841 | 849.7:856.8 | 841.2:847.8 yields 0.02 mag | 7.53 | 7.09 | 6.78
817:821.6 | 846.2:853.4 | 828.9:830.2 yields 0.00 mag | 7.62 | 7.45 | 7.02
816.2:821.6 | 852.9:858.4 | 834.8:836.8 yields -0.08 mag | 7.68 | 7.82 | 6.81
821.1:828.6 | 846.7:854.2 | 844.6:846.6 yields 0.01 mag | 8.07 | 7.1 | 6.95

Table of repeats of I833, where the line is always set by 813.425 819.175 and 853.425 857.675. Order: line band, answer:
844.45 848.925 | -0.083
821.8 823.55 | -0.156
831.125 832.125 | 0.030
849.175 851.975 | -0.034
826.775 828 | -0.042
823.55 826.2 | -0.182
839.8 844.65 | -0.049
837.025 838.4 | -0.040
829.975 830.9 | 0.025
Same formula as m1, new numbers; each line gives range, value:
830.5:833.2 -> 6.93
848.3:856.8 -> 6.85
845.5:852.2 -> 7.02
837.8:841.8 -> 7.38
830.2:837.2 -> 7.08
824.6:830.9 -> 7.75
